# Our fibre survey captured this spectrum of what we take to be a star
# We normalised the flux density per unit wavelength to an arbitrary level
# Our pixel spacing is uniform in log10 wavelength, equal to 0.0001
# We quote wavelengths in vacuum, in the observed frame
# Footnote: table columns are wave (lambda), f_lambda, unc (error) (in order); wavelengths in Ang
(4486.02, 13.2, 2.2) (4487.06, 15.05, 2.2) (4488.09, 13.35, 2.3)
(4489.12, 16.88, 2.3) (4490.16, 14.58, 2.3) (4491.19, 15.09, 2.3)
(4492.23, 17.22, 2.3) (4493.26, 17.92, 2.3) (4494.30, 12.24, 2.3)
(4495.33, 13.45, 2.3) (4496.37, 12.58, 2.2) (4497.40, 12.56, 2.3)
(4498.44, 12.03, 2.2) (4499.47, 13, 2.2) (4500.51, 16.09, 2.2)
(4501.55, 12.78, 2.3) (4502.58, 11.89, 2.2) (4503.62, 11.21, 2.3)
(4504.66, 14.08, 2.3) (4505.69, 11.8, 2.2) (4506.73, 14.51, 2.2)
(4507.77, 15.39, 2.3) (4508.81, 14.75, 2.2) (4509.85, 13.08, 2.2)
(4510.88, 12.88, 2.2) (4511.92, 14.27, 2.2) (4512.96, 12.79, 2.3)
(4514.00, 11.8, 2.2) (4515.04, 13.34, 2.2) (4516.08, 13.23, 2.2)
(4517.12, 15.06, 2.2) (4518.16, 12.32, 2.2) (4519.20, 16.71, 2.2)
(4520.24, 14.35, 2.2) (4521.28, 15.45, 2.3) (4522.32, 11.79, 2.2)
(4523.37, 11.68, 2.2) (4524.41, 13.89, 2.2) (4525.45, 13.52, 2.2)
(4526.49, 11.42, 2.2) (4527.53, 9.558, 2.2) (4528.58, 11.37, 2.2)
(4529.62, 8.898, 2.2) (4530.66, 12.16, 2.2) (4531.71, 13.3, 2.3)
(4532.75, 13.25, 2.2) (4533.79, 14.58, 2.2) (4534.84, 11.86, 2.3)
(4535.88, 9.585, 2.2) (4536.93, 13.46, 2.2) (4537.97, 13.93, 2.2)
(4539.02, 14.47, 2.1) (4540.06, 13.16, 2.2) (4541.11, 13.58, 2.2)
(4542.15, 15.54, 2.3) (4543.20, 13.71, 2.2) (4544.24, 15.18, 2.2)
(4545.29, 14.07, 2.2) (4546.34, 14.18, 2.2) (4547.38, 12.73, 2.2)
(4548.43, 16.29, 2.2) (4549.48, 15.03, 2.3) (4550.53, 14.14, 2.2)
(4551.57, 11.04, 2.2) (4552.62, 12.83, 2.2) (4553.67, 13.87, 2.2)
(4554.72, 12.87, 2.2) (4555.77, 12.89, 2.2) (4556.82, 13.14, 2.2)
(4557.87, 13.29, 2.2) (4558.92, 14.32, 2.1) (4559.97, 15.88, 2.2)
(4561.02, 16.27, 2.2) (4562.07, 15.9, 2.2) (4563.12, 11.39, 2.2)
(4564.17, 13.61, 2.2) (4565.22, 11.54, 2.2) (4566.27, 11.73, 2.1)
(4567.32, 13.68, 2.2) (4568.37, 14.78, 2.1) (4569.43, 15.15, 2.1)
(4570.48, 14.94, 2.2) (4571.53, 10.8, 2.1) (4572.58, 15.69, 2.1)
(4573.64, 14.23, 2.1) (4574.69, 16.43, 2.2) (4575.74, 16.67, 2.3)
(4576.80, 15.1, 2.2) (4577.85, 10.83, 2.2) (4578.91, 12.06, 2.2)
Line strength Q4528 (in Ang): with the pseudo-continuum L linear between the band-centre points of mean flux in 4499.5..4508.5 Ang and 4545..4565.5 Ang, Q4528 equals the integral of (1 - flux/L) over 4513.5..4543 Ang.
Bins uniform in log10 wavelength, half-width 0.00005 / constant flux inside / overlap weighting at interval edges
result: 1.4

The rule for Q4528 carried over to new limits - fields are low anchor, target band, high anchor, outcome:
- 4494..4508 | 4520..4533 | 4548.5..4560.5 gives 1.04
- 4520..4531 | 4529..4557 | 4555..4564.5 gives -0.44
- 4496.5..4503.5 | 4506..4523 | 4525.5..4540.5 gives -1.59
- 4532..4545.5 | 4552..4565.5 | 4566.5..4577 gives 0.49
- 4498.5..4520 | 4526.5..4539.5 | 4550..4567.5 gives 1.27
